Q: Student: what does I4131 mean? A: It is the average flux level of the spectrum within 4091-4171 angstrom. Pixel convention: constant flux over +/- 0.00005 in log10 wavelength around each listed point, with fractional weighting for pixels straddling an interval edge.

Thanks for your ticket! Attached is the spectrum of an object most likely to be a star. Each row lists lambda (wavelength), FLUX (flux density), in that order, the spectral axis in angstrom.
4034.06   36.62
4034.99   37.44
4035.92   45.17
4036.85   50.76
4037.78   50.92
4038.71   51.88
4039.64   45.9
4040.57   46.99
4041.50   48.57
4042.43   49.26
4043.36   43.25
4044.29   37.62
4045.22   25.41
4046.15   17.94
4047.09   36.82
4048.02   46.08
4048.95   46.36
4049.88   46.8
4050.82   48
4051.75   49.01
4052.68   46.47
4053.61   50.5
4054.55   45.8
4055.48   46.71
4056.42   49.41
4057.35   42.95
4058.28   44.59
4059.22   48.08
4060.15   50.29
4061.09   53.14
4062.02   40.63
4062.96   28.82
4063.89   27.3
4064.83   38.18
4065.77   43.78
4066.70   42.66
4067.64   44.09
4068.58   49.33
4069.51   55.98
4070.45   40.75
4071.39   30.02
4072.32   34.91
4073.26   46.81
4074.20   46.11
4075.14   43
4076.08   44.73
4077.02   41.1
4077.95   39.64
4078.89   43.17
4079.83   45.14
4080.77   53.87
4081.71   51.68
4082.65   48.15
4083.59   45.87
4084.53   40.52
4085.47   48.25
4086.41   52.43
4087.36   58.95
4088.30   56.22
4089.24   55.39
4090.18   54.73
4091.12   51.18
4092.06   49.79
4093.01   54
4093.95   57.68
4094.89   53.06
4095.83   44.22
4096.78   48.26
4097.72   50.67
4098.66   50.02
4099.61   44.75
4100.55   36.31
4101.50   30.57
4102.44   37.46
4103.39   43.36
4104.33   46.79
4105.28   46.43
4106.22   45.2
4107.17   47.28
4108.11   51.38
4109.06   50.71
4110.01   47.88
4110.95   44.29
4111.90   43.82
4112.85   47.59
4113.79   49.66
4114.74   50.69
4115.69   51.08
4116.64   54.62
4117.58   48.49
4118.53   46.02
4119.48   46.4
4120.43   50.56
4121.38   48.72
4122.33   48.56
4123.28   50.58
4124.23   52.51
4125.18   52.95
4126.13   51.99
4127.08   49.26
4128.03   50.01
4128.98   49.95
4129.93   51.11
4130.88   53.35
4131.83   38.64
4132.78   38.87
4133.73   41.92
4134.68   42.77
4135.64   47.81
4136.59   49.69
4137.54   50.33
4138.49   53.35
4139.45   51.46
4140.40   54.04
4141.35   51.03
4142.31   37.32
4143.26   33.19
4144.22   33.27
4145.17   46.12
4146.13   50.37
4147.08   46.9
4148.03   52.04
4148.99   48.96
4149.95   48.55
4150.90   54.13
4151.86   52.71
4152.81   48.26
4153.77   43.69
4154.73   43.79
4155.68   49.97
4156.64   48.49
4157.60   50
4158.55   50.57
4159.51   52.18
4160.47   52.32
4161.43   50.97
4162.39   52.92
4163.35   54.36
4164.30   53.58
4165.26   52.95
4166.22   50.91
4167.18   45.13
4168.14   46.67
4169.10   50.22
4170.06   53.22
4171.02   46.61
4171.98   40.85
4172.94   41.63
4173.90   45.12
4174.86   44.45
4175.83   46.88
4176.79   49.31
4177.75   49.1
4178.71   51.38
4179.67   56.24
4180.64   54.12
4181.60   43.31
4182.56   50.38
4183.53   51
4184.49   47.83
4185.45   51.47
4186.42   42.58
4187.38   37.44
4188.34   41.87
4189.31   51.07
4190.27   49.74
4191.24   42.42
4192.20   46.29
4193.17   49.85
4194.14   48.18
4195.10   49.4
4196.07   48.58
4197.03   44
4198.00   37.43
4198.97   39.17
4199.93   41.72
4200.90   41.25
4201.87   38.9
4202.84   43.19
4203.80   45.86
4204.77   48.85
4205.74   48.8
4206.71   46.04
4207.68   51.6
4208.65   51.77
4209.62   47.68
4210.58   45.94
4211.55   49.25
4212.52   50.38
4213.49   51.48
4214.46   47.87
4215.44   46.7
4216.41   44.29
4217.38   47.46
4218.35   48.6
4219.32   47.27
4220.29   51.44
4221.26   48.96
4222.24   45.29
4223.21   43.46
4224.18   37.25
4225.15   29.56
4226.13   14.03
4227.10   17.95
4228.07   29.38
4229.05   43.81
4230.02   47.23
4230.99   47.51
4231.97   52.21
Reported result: 48.2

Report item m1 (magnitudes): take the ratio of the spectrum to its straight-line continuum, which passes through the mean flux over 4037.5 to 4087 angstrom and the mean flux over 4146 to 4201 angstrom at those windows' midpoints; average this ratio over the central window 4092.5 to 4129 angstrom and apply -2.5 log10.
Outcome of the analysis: -0.05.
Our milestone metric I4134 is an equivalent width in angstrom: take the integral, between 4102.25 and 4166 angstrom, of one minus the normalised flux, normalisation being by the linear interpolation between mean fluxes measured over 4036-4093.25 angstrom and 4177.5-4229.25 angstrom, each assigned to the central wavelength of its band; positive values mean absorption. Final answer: -4.6 angstrom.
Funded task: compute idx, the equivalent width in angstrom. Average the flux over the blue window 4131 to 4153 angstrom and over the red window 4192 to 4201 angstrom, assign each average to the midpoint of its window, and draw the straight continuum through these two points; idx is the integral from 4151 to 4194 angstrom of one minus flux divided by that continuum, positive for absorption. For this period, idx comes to -2.8 angstrom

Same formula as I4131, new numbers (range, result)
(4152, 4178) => 48.7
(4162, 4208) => 47.1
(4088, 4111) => 47.9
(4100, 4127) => 47.2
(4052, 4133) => 46.9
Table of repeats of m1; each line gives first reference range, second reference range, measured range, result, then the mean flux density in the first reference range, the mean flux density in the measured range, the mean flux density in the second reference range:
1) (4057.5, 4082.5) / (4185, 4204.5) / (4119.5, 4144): -0.090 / 43.4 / 47.8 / 44.6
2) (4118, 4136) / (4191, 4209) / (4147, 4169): -0.071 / 48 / 50.1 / 45.4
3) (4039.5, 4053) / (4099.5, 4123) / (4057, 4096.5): -0.049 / 42.2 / 46.2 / 46.4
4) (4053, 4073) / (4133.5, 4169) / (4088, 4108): -0.057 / 43.3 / 47.8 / 48.5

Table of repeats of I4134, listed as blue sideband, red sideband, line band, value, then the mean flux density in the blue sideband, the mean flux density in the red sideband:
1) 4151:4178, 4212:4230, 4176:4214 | -1.8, 48.9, 41.5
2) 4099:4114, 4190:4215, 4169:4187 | -0.9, 44.5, 46.3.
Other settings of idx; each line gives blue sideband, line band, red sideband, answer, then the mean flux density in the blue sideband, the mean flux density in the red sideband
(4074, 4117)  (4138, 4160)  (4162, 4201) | -0.2 angstrom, 47.8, 47.4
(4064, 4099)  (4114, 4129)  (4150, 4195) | -0.7 angstrom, 47.2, 48.6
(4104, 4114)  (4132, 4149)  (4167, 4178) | 0.4 angstrom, 47.3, 46.6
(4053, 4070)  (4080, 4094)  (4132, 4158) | -1.9 angstrom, 44.6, 46.9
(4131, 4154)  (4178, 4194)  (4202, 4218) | -0.2 angstrom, 46.6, 47.8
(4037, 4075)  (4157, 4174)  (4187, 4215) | -1.5 angstrom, 43.5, 46.1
